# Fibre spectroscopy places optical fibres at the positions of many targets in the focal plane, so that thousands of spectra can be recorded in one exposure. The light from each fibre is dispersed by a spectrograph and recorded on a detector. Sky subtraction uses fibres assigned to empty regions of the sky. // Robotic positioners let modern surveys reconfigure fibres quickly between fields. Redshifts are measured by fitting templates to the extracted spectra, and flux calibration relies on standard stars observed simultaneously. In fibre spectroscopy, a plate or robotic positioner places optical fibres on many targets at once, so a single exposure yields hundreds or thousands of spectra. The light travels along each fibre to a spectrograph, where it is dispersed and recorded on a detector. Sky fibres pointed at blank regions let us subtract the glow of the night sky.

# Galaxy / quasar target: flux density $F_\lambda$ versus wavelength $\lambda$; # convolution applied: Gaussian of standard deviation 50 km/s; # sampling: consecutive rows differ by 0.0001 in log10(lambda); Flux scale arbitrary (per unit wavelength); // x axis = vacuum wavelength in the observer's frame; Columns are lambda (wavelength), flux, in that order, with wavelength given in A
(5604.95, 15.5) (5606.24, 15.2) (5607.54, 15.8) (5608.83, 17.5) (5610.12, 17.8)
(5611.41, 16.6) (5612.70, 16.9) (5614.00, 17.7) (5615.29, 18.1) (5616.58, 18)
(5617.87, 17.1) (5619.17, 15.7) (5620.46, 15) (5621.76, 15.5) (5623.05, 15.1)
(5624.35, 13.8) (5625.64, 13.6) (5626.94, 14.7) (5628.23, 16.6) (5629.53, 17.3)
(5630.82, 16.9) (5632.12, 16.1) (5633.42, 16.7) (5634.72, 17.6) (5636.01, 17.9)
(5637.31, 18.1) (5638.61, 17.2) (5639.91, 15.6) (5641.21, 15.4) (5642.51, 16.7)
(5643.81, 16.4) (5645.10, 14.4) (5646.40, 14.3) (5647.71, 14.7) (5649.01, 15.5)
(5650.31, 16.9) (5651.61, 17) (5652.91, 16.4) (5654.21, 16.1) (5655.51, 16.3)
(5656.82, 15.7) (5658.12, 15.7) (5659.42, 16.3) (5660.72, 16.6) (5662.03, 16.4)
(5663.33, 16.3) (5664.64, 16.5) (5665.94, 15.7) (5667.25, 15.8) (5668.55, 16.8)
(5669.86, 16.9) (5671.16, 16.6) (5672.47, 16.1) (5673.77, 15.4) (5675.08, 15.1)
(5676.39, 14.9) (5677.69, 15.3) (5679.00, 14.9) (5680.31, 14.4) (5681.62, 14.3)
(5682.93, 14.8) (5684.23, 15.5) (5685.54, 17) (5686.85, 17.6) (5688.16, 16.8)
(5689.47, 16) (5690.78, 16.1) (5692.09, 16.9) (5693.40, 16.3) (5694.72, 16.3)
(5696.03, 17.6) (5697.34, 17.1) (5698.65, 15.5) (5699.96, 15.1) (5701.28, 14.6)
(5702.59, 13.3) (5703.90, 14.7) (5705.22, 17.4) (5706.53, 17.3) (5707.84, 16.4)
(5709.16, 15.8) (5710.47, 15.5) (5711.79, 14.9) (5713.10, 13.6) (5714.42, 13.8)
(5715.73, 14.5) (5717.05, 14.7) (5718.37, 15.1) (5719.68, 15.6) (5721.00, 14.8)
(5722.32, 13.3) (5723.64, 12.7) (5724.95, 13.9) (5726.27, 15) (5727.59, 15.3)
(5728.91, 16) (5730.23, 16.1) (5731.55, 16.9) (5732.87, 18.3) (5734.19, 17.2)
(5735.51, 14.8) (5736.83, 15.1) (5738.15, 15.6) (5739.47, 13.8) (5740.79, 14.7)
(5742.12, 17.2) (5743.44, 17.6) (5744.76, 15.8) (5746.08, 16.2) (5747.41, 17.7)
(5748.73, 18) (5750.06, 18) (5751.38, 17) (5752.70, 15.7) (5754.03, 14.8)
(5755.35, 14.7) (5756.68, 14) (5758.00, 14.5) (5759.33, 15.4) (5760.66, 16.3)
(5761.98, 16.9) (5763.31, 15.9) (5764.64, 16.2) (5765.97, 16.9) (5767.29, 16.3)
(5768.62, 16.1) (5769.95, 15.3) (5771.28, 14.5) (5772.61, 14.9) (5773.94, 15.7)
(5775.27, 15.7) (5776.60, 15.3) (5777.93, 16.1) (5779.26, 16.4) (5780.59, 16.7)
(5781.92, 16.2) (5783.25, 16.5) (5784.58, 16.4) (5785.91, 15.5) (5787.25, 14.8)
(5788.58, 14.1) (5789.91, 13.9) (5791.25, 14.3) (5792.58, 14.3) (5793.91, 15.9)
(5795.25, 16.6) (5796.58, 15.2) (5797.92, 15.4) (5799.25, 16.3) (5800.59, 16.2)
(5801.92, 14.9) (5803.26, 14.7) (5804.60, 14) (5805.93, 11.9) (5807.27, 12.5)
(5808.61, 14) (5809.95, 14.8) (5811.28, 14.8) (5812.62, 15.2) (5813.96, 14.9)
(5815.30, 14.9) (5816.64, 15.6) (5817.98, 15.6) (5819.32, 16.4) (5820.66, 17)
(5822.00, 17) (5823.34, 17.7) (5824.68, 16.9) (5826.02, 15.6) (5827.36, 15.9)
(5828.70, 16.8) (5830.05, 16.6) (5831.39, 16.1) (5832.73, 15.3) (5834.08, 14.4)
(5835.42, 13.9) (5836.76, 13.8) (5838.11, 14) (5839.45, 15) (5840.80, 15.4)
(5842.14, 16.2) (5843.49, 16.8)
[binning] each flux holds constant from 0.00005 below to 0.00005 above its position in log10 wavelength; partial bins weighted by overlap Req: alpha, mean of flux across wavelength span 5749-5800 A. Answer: 15.7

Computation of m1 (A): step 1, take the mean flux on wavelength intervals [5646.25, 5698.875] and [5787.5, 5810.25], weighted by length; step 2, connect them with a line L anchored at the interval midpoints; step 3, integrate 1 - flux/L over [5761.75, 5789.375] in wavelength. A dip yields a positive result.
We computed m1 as -1.7 A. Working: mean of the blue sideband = 16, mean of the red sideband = 14.6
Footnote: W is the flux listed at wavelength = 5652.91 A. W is 16.4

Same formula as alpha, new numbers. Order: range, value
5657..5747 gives 15.7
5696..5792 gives 15.6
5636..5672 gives 16.2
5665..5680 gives 15.8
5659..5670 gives 16.3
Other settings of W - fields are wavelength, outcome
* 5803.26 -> 14.7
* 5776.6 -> 15.3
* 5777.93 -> 16.1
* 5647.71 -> 14.7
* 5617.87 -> 17.1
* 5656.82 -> 15.7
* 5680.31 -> 14.4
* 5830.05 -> 16.6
